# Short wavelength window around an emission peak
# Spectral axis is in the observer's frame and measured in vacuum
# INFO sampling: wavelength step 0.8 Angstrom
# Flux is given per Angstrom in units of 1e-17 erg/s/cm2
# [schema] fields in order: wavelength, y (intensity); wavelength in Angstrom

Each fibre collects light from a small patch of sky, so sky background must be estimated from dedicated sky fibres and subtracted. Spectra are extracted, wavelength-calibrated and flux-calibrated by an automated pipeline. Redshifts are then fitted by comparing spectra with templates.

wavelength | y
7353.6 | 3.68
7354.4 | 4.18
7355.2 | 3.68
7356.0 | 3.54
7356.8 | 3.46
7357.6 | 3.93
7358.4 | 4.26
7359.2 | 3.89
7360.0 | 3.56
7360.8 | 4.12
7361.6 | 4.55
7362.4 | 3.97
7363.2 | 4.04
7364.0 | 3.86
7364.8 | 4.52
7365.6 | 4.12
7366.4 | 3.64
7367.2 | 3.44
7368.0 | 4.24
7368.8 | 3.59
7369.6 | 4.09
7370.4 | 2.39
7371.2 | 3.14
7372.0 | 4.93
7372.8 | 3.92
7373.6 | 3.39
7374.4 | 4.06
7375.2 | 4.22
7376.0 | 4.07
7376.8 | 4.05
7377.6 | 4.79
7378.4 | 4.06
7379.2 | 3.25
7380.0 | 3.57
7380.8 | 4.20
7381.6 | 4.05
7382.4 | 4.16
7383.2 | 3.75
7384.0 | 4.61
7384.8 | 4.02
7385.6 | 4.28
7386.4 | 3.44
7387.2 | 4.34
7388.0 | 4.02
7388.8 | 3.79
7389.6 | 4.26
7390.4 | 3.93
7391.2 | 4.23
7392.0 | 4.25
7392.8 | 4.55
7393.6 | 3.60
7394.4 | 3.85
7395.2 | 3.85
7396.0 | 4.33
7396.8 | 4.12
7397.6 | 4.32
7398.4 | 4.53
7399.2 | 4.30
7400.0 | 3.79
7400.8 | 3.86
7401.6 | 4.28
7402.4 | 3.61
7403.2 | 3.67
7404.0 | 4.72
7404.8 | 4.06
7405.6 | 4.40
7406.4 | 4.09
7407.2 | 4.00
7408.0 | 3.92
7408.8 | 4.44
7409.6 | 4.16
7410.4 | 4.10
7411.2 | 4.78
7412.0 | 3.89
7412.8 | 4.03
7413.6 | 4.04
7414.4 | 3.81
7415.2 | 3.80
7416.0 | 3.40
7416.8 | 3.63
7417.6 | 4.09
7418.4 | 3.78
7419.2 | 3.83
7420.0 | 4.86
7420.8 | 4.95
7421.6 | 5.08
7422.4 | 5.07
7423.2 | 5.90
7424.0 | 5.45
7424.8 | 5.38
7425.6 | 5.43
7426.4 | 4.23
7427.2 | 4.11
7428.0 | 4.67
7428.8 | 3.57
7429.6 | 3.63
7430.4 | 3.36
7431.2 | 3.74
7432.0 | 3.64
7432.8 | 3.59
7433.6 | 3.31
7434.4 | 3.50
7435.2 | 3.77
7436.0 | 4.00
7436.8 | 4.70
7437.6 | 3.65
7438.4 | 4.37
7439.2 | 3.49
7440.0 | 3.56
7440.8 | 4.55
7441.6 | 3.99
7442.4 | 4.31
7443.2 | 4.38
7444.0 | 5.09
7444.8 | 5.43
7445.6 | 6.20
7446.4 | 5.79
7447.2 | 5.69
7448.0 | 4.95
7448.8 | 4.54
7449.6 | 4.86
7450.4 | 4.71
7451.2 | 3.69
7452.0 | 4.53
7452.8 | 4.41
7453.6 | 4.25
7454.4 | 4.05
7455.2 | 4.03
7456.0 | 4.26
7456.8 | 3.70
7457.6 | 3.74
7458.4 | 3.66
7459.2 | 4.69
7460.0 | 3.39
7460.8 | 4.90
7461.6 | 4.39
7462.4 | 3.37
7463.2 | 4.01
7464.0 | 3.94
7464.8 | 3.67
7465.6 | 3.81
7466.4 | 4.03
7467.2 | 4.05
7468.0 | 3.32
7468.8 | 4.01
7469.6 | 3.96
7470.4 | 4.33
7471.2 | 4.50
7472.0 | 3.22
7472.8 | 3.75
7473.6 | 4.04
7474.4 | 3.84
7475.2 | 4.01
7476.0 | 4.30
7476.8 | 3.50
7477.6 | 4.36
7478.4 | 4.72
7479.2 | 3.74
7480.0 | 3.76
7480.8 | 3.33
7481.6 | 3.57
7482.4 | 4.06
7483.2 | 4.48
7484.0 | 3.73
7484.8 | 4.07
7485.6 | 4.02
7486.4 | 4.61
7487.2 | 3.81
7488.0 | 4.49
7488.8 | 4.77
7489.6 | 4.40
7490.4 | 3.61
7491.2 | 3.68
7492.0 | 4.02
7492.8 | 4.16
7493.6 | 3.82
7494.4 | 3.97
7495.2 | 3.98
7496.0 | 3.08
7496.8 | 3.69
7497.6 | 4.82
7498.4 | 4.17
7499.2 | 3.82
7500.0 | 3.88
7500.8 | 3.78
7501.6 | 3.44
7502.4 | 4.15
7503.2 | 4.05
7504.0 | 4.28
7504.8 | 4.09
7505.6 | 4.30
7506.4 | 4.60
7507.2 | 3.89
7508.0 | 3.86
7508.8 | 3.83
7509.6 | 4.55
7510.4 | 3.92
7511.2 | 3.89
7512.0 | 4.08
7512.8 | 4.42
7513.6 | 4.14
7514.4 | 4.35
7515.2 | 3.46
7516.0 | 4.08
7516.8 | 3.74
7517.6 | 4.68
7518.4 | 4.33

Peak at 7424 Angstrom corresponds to Halpha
